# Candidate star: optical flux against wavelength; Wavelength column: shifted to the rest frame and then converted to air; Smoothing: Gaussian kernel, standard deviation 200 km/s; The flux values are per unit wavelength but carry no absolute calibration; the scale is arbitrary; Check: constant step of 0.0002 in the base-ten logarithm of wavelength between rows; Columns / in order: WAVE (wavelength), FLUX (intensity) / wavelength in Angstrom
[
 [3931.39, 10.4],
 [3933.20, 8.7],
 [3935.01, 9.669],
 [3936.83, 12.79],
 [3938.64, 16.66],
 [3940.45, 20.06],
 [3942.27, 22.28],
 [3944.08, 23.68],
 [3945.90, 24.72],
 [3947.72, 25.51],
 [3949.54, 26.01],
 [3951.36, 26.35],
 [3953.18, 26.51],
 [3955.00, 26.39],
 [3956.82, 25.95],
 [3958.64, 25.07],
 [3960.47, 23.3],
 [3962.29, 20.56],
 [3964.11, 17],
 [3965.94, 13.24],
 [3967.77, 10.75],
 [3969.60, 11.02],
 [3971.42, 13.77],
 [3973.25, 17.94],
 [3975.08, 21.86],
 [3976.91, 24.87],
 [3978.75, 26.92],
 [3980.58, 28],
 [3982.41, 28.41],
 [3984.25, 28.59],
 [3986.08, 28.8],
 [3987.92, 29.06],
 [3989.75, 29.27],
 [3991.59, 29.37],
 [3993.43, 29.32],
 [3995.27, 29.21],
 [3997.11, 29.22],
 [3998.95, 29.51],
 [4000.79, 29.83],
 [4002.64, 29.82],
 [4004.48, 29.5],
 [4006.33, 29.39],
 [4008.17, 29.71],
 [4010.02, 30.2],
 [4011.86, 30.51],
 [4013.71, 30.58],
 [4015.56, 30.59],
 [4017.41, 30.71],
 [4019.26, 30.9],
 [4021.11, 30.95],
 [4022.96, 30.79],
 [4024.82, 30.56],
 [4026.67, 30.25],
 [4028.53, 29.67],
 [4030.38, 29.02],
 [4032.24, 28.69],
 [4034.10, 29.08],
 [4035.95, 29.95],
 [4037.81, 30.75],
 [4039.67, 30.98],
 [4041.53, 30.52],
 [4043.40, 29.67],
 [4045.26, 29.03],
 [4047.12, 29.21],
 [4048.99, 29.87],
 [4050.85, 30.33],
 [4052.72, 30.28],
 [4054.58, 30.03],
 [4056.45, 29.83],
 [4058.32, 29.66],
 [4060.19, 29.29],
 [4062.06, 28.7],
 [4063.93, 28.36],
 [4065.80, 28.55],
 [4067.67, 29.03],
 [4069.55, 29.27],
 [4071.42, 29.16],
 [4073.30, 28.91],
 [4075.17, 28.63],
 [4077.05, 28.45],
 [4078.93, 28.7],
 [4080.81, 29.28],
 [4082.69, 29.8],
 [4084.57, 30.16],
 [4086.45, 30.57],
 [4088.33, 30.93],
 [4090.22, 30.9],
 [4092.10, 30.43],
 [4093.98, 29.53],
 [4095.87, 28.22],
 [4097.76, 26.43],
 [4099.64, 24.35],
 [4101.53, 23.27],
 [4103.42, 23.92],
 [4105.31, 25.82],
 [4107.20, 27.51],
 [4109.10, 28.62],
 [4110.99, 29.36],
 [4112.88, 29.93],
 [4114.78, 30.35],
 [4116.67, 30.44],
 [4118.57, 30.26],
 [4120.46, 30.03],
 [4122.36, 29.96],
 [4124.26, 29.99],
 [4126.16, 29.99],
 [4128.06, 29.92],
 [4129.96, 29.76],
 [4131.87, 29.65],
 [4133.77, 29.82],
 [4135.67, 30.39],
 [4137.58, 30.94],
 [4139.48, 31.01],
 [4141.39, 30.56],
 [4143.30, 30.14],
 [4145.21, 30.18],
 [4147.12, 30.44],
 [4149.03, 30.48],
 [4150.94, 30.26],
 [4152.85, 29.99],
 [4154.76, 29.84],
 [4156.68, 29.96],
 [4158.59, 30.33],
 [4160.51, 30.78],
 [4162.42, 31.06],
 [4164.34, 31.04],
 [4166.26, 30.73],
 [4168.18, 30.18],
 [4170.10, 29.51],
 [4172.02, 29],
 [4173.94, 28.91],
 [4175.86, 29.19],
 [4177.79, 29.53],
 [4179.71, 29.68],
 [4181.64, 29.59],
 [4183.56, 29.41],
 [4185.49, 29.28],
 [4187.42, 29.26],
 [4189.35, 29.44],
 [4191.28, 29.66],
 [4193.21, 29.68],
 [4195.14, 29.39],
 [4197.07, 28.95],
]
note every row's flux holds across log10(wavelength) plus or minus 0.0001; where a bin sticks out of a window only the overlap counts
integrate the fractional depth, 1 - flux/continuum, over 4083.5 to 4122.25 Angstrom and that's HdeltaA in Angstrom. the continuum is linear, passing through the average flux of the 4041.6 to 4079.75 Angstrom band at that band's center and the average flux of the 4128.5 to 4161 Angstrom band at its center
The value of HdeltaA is 1.53 Angstrom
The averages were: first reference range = 29.3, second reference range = 30.2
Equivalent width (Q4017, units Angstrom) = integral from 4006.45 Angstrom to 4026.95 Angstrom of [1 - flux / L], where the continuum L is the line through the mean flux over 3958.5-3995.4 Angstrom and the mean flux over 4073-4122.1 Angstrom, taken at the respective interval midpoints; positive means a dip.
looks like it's -4.6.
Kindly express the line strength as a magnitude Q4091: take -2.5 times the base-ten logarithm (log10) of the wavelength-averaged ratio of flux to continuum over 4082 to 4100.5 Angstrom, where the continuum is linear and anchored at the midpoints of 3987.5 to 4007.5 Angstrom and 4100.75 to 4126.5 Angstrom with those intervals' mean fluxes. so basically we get -0.02 mag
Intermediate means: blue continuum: 29.4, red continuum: 28.5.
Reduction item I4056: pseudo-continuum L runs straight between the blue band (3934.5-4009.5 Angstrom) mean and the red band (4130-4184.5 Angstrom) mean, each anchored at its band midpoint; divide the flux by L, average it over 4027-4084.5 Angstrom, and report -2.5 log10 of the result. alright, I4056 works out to -0.10 mag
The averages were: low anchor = 24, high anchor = 30.1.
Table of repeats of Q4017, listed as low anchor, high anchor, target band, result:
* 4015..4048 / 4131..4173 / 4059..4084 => 0.98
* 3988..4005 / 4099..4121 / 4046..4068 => -0.66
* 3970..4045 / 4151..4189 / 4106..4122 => -0.06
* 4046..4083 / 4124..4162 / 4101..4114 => 1.18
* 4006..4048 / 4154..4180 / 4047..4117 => 2.86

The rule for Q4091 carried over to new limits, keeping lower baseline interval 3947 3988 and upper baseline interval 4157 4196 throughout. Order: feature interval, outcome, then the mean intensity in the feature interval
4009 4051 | -0.210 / 30.1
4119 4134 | -0.068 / 29.9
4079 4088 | -0.125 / 29.9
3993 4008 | -0.231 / 29.5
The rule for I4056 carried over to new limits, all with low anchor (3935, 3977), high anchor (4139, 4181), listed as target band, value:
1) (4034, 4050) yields -0.22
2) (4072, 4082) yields -0.11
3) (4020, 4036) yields -0.25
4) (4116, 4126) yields -0.07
